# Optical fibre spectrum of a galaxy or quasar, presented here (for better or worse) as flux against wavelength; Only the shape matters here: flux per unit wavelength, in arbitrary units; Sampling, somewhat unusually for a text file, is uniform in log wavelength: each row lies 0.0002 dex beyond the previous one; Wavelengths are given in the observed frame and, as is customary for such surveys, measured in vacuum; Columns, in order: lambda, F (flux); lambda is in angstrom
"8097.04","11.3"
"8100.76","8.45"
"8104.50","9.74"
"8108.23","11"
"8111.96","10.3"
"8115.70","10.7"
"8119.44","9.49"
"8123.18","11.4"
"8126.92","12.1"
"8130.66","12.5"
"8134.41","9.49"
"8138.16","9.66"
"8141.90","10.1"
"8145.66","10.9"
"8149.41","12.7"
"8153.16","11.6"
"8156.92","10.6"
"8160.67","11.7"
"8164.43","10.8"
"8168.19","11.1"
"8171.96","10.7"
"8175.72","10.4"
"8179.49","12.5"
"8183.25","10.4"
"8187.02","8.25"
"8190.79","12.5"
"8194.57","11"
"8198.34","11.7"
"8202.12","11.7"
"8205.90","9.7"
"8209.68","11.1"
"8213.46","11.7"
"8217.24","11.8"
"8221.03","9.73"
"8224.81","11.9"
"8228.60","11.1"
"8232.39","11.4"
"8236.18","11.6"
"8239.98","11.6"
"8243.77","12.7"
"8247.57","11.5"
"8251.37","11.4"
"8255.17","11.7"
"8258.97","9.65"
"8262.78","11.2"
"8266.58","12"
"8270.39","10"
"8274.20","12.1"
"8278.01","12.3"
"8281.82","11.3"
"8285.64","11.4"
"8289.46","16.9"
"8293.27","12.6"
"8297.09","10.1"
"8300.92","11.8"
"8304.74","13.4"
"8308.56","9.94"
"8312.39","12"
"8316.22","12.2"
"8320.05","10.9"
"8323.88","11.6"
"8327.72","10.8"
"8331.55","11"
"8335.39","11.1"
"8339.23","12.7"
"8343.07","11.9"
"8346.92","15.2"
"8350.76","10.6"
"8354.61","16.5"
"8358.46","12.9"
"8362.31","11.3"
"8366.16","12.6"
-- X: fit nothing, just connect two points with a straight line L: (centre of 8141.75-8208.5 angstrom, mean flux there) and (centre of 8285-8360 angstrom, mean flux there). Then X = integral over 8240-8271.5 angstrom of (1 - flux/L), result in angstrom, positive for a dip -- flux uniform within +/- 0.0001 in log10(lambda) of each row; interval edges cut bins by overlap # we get 1.1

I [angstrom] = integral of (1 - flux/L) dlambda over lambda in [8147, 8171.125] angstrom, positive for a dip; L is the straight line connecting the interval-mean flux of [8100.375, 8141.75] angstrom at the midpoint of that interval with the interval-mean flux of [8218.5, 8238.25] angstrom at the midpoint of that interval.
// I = -1.4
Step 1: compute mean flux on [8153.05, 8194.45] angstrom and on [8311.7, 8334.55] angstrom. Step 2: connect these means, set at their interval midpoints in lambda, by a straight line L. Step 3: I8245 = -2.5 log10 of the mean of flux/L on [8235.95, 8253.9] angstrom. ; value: -0.060 mag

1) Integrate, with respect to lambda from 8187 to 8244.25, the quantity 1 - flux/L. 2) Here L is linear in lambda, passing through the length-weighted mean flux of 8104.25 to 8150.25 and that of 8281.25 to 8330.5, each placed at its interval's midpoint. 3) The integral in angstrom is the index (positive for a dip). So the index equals 0.31 angstrom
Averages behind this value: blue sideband 10.8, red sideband 11.9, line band 11.3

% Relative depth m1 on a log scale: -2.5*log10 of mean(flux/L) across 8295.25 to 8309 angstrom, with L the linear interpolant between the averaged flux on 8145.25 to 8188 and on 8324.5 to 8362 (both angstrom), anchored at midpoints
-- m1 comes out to 0.06 mag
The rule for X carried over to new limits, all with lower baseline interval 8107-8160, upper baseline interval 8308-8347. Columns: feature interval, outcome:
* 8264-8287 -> -0.1 angstrom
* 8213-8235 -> 0.0 angstrom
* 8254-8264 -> 0.6 angstrom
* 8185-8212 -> 0.7 angstrom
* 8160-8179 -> 0.1 angstrom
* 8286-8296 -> -2.0 angstrom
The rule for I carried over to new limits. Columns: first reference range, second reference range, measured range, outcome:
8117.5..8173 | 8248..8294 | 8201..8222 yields 0.85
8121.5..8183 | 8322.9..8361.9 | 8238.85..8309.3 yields 0.85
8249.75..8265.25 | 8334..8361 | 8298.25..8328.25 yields 1.59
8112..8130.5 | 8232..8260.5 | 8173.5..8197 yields 0.80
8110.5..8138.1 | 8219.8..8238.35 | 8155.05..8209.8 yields 0.38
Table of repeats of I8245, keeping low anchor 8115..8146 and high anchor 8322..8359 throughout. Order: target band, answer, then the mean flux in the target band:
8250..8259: 0.05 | 11.2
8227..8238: 0.01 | 11.4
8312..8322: 0.05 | 11.7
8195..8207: 0.01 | 11.1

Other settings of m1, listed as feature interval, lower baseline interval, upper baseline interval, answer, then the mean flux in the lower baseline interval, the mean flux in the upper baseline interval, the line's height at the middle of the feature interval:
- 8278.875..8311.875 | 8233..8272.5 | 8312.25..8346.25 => -0.06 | 11.3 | 11.7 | 11.5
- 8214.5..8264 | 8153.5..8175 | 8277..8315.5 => 0.03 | 11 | 12.2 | 11.7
